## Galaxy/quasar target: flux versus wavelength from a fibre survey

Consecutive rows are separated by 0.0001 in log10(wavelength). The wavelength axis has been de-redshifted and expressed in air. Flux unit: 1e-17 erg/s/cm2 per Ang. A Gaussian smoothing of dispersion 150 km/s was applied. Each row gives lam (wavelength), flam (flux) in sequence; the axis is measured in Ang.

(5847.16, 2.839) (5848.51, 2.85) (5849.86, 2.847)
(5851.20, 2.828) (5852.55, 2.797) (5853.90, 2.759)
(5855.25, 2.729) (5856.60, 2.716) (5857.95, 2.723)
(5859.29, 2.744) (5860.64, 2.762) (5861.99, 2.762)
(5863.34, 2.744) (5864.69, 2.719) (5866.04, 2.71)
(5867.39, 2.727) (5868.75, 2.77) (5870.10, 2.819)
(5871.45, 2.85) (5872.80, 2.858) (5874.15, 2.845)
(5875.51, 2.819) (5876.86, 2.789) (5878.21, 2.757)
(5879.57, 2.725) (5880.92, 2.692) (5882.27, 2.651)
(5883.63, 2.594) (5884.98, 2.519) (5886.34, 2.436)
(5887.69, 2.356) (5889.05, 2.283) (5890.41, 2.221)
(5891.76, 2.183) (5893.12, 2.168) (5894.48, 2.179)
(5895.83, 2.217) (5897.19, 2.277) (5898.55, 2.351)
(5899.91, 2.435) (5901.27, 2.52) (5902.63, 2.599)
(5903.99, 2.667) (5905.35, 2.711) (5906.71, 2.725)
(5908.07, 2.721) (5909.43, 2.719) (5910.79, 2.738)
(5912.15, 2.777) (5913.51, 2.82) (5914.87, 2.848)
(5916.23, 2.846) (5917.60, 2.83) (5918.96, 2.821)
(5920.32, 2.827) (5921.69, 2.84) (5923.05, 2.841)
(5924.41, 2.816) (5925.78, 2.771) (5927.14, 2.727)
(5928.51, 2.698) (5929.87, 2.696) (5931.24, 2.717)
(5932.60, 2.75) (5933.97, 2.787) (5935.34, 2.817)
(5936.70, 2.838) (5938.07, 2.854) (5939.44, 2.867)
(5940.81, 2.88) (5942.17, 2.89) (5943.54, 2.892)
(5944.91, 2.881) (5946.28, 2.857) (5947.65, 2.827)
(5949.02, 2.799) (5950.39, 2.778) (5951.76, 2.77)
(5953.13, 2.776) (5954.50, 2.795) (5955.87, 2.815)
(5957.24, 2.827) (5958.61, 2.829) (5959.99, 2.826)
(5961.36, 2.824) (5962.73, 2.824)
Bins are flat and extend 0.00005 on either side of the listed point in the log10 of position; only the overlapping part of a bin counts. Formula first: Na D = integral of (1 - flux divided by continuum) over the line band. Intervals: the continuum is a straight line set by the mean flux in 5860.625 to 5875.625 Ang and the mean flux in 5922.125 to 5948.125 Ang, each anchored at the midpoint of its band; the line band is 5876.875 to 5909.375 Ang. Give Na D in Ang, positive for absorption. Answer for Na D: 3.5 Ang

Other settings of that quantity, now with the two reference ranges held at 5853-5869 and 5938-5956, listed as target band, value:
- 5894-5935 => 1.7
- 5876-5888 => 0.6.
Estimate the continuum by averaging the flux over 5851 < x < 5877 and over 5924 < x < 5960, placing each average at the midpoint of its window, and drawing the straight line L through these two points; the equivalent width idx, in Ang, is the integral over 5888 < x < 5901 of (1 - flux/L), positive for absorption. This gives 2.41 Ang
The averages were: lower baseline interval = 2.77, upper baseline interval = 2.81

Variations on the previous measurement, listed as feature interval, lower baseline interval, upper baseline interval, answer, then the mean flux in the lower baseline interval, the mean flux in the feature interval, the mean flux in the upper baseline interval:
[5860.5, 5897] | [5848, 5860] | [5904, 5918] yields 2.4 Ang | 2.78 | 2.59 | 2.77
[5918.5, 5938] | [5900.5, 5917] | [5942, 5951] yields 0.0 Ang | 2.72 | 2.78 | 2.84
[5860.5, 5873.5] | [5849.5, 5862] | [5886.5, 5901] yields -0.8 Ang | 2.77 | 2.77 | 2.28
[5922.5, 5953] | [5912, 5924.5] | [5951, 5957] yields 0.0 Ang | 2.83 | 2.81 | 2.79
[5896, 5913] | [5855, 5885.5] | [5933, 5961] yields 1.1 Ang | 2.74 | 2.59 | 2.83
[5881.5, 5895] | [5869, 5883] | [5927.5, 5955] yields 2.0 Ang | 2.78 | 2.36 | 2.81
